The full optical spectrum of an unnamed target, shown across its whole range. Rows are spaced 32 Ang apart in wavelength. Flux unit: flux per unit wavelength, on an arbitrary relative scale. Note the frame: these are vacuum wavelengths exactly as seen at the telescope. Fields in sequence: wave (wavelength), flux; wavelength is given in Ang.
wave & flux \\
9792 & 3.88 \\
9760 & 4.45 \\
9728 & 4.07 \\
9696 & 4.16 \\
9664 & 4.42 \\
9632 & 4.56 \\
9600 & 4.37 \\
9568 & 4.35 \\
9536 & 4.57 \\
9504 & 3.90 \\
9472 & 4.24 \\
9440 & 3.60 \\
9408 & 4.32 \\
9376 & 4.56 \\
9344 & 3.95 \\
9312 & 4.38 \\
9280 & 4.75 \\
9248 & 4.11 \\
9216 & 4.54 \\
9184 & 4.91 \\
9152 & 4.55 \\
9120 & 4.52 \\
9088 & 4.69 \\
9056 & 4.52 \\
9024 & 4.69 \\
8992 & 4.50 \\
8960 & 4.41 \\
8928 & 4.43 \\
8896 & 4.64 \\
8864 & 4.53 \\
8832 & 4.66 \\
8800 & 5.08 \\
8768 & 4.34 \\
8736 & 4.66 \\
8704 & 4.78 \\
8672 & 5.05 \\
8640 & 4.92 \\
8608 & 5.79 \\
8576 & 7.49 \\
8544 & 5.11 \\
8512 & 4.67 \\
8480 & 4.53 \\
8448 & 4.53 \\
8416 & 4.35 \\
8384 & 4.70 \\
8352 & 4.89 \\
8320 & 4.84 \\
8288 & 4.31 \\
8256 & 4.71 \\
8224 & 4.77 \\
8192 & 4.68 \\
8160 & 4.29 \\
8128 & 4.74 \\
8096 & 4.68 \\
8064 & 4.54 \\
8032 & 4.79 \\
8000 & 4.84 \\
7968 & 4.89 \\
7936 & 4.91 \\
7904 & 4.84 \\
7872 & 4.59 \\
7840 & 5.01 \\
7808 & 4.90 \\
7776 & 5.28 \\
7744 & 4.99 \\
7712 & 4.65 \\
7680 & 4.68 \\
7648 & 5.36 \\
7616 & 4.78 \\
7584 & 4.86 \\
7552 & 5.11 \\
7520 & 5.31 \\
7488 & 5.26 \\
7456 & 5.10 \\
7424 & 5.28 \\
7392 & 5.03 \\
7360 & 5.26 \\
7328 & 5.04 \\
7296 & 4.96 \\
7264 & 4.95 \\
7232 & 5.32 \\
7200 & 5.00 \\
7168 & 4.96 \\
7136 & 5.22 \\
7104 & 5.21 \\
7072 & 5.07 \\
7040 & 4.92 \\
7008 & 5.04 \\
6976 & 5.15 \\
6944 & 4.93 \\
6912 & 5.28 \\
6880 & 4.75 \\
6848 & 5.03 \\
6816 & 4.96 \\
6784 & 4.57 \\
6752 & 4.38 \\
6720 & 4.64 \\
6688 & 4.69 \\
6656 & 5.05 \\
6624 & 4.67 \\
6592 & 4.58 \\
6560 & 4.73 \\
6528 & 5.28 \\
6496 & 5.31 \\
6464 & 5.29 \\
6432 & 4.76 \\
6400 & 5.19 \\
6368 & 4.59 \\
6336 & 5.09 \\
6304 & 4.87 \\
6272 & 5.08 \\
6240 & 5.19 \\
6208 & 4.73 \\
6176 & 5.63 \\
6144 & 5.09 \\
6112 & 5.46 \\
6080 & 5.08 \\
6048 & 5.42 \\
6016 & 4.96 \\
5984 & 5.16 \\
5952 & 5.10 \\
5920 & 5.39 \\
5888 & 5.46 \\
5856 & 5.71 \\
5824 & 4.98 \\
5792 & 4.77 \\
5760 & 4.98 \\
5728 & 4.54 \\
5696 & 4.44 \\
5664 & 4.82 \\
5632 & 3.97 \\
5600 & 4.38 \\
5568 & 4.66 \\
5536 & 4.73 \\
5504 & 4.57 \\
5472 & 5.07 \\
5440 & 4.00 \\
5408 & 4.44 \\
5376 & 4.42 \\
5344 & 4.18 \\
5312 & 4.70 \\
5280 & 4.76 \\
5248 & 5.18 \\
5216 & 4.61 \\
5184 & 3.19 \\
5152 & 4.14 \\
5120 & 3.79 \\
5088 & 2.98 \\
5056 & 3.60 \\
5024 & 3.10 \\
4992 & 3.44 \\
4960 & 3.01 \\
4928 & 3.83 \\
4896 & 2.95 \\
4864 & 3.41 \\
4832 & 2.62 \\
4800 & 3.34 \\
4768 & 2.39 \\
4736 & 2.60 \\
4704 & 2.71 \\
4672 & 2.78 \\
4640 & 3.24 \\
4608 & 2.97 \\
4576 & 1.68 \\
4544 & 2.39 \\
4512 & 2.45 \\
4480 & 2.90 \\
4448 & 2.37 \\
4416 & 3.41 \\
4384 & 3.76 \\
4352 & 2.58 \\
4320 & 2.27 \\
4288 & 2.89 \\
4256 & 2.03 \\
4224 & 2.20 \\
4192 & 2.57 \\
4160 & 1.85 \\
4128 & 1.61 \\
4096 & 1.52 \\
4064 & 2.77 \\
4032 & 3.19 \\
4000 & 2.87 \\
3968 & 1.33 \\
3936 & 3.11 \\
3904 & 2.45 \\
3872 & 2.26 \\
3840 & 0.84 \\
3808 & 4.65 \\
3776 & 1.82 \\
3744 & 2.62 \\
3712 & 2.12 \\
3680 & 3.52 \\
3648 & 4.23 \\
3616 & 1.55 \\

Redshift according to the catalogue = 0.30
